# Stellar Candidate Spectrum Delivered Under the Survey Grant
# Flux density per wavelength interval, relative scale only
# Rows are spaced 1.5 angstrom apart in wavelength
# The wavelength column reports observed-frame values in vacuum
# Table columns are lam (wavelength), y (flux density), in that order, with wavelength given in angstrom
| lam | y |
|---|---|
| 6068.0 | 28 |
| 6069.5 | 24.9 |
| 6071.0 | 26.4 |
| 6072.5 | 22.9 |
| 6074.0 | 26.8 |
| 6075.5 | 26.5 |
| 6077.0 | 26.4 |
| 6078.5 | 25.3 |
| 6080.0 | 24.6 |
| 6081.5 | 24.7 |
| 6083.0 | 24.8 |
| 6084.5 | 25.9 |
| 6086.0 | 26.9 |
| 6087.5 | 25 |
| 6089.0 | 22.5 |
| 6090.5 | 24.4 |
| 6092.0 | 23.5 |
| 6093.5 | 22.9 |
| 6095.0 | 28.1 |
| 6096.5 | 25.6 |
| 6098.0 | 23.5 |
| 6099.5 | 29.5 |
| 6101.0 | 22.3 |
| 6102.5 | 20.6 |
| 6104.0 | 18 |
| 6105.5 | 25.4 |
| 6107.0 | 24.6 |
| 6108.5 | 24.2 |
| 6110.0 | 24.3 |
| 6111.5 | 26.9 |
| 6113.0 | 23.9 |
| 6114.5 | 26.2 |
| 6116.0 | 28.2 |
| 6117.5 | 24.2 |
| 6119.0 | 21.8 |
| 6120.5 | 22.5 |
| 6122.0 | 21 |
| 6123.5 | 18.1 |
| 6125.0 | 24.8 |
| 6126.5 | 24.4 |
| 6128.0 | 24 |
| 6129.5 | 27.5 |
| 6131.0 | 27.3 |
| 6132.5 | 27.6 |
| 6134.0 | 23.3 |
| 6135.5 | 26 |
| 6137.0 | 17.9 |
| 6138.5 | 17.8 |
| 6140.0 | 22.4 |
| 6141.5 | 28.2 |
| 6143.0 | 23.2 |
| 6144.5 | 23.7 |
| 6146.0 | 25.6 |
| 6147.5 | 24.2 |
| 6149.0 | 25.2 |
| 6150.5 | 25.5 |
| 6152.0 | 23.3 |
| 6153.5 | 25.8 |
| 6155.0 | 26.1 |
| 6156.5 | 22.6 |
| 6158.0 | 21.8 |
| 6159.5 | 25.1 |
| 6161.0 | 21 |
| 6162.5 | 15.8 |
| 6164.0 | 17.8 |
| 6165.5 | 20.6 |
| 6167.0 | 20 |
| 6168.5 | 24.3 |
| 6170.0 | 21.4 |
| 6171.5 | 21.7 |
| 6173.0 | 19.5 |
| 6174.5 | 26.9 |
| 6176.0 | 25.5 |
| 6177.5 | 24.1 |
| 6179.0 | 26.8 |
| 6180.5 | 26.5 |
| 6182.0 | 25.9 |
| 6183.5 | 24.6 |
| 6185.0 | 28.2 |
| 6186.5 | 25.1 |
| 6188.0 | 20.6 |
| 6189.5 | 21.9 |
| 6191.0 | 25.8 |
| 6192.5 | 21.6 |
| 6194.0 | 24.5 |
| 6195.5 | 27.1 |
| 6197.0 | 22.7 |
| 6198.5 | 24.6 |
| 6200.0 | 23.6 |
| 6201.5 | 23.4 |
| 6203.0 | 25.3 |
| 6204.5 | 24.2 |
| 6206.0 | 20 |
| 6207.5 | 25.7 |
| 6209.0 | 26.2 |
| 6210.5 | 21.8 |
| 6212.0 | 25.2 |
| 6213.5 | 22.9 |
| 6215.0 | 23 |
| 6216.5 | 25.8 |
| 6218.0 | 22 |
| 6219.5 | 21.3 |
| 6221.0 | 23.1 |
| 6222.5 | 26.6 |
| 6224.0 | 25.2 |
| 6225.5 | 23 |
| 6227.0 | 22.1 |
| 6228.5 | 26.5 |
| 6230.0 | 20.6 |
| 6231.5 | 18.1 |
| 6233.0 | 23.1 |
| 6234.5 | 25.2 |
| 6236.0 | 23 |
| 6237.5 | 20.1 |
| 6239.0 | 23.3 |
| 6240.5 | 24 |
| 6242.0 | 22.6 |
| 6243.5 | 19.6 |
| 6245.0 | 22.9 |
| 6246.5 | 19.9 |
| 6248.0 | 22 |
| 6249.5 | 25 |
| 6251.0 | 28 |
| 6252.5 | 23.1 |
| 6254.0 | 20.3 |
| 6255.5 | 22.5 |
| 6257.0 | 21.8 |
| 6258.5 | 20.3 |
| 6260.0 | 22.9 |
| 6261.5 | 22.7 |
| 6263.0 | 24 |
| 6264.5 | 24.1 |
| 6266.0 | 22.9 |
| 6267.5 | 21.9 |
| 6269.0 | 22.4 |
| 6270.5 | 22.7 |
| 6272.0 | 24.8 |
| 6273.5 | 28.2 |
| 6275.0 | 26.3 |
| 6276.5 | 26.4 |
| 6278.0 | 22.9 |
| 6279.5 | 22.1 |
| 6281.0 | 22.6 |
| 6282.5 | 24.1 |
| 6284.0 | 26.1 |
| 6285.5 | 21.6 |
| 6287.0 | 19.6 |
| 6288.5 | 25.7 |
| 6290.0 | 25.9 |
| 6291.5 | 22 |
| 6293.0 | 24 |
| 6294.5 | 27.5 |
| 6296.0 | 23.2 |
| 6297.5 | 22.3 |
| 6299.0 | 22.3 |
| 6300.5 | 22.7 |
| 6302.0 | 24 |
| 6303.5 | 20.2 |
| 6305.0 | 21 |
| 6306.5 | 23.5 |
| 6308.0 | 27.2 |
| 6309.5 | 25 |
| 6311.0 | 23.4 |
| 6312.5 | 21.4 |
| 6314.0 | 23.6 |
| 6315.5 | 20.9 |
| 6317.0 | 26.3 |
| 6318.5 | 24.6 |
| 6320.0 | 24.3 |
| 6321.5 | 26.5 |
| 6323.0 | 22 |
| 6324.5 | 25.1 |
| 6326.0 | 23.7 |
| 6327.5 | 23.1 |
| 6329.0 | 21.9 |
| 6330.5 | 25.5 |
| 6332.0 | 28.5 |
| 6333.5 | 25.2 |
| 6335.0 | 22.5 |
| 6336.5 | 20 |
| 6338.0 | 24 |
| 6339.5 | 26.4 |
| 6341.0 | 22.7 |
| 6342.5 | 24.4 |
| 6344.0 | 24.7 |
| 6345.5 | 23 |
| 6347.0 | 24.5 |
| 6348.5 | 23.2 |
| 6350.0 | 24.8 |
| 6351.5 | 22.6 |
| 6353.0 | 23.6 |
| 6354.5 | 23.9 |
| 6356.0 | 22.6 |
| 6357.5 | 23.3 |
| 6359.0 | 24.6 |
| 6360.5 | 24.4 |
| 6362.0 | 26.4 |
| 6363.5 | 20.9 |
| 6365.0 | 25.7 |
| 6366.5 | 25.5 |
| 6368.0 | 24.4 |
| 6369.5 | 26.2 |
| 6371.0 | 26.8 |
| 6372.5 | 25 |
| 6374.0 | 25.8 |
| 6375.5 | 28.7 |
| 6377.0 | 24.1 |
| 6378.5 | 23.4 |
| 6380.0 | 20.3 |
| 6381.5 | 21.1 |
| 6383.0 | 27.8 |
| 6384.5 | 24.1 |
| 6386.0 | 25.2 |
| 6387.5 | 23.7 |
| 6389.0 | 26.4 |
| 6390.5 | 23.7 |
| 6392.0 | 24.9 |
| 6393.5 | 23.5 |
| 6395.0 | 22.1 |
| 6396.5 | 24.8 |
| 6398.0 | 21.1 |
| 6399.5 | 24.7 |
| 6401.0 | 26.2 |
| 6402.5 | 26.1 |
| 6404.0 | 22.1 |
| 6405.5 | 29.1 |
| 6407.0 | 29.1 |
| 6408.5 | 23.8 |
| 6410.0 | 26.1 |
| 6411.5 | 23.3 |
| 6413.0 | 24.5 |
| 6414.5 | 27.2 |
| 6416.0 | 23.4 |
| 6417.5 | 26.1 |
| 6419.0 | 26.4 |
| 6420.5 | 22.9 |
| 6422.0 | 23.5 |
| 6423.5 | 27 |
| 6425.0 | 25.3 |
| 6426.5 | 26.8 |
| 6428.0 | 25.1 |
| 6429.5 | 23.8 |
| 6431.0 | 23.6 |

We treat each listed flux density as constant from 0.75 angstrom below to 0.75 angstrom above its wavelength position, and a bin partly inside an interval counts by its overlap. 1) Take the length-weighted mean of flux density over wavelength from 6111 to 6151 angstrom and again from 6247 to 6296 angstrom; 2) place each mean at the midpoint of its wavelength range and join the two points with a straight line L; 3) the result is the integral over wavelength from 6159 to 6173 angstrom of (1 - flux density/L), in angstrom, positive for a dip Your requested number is 1.9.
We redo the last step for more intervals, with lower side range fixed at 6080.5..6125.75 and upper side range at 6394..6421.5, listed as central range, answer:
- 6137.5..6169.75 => 2.0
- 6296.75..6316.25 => 1.4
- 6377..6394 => 0.6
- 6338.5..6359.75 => 0.8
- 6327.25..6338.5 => 0.4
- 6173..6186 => -0.7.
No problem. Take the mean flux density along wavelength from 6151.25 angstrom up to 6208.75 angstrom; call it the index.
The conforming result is 23.5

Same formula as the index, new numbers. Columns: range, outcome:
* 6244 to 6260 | 22.5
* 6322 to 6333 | 24.3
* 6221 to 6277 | 23.2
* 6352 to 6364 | 23.7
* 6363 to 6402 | 24.5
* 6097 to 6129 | 23.8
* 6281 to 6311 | 23.5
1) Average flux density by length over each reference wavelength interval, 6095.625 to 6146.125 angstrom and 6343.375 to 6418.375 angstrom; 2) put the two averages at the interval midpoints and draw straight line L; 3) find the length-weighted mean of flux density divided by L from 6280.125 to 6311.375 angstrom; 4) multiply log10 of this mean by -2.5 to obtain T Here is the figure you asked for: 0.039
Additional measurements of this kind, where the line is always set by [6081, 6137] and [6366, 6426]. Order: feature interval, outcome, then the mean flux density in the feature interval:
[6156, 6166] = 0.185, 20.6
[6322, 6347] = 0.036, 24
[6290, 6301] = 0.049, 23.6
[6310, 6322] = 0.040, 23.8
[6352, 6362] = 0.041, 23.9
